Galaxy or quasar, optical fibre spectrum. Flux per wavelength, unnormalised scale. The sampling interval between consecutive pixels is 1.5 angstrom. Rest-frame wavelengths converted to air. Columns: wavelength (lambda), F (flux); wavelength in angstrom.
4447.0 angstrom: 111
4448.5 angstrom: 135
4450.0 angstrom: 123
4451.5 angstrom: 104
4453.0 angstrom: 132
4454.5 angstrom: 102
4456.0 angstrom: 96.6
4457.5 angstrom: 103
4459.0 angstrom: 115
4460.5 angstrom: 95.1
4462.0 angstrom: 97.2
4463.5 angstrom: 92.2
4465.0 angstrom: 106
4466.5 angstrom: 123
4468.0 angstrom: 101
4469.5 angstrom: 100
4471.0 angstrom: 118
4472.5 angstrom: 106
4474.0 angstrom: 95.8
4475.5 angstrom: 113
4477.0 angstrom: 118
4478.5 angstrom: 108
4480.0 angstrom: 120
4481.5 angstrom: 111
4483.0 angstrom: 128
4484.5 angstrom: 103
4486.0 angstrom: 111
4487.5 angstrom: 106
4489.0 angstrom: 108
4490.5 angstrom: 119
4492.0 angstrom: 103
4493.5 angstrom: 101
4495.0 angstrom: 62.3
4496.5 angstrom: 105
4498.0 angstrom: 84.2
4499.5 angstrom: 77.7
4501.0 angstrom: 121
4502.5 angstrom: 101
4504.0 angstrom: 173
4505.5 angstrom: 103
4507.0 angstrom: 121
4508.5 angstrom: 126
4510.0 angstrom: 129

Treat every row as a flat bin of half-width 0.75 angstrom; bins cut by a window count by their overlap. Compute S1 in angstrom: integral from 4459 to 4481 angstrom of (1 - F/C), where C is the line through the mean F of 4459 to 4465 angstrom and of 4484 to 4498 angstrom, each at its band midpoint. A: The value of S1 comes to -1.7 angstrom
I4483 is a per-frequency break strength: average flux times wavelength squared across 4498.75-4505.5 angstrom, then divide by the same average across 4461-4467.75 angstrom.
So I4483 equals 1.14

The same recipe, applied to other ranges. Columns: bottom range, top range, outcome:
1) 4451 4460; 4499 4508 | 1.11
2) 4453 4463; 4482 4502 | 1.00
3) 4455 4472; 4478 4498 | 1.02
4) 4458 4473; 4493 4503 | 0.89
